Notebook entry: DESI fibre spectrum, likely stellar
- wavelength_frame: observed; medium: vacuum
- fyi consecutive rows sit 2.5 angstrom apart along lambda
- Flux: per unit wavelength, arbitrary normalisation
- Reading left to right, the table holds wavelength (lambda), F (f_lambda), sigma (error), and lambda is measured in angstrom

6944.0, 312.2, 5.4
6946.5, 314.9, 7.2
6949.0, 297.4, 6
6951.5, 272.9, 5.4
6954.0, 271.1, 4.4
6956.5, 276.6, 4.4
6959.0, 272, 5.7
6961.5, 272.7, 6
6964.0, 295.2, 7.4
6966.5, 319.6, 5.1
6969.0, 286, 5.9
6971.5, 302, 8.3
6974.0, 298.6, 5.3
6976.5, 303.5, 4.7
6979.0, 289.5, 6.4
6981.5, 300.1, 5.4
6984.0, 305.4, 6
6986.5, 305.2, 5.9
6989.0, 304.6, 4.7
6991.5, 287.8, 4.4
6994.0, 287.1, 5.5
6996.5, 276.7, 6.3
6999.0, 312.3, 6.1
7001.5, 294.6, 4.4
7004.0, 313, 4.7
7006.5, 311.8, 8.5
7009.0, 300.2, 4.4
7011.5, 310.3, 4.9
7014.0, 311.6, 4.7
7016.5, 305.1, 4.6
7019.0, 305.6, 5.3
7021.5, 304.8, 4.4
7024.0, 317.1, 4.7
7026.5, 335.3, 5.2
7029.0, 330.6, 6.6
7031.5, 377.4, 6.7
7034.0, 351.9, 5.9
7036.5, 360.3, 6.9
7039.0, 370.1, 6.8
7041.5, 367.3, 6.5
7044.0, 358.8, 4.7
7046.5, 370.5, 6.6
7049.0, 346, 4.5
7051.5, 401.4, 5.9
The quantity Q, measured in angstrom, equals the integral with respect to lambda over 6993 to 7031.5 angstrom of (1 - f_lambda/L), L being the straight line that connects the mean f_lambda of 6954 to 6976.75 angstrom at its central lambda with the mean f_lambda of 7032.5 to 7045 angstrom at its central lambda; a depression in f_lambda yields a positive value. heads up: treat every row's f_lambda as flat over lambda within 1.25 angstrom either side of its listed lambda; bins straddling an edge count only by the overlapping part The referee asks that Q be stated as 3.0 angstrom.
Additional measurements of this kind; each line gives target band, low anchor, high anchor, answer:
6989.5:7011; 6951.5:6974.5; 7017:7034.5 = 1.0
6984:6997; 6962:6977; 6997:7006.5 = 0.4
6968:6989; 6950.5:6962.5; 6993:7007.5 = -1.0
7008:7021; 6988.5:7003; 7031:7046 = 0.7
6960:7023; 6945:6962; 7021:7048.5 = 2.9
